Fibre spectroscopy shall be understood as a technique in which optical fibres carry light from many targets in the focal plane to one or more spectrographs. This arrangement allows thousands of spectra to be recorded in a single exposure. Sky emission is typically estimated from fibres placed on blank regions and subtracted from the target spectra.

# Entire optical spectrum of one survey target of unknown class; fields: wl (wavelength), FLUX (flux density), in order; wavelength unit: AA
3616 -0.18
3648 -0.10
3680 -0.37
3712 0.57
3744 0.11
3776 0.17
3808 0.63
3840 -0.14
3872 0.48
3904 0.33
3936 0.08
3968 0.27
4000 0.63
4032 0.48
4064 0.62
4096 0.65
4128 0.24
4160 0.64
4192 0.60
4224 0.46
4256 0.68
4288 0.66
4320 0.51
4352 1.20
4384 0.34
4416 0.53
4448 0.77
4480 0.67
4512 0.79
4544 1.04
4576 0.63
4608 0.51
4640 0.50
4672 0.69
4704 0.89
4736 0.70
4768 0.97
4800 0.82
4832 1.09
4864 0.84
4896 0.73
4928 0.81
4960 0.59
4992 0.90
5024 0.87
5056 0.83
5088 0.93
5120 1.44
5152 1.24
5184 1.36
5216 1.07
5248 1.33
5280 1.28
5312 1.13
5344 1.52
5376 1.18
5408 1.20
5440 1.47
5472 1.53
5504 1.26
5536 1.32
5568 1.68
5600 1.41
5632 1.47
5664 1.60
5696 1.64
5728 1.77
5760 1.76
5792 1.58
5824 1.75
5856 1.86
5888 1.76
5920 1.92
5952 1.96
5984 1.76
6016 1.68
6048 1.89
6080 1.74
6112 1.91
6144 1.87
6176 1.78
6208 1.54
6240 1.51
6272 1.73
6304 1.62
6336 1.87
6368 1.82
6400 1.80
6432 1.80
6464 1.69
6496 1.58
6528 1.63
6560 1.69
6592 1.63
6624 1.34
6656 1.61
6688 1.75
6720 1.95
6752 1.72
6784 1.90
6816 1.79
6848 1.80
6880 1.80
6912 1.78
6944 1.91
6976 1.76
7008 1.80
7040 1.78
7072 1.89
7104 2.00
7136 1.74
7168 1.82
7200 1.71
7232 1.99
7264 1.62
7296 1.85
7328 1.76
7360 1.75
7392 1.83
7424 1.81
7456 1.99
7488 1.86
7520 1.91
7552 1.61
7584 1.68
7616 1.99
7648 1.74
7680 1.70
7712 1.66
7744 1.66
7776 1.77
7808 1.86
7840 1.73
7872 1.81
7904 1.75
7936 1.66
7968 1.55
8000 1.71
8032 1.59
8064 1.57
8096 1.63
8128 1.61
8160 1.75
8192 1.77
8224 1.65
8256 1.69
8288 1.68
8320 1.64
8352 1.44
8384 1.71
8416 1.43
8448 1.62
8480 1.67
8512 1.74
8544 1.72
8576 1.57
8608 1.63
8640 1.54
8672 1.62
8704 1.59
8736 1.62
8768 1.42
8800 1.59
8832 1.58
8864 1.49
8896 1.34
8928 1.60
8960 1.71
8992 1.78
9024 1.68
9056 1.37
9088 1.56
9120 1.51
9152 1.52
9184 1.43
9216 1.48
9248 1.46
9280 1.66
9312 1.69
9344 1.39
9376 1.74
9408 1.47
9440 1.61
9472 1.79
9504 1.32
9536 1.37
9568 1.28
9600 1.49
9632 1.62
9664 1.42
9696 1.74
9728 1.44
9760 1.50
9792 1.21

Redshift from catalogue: 0.28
